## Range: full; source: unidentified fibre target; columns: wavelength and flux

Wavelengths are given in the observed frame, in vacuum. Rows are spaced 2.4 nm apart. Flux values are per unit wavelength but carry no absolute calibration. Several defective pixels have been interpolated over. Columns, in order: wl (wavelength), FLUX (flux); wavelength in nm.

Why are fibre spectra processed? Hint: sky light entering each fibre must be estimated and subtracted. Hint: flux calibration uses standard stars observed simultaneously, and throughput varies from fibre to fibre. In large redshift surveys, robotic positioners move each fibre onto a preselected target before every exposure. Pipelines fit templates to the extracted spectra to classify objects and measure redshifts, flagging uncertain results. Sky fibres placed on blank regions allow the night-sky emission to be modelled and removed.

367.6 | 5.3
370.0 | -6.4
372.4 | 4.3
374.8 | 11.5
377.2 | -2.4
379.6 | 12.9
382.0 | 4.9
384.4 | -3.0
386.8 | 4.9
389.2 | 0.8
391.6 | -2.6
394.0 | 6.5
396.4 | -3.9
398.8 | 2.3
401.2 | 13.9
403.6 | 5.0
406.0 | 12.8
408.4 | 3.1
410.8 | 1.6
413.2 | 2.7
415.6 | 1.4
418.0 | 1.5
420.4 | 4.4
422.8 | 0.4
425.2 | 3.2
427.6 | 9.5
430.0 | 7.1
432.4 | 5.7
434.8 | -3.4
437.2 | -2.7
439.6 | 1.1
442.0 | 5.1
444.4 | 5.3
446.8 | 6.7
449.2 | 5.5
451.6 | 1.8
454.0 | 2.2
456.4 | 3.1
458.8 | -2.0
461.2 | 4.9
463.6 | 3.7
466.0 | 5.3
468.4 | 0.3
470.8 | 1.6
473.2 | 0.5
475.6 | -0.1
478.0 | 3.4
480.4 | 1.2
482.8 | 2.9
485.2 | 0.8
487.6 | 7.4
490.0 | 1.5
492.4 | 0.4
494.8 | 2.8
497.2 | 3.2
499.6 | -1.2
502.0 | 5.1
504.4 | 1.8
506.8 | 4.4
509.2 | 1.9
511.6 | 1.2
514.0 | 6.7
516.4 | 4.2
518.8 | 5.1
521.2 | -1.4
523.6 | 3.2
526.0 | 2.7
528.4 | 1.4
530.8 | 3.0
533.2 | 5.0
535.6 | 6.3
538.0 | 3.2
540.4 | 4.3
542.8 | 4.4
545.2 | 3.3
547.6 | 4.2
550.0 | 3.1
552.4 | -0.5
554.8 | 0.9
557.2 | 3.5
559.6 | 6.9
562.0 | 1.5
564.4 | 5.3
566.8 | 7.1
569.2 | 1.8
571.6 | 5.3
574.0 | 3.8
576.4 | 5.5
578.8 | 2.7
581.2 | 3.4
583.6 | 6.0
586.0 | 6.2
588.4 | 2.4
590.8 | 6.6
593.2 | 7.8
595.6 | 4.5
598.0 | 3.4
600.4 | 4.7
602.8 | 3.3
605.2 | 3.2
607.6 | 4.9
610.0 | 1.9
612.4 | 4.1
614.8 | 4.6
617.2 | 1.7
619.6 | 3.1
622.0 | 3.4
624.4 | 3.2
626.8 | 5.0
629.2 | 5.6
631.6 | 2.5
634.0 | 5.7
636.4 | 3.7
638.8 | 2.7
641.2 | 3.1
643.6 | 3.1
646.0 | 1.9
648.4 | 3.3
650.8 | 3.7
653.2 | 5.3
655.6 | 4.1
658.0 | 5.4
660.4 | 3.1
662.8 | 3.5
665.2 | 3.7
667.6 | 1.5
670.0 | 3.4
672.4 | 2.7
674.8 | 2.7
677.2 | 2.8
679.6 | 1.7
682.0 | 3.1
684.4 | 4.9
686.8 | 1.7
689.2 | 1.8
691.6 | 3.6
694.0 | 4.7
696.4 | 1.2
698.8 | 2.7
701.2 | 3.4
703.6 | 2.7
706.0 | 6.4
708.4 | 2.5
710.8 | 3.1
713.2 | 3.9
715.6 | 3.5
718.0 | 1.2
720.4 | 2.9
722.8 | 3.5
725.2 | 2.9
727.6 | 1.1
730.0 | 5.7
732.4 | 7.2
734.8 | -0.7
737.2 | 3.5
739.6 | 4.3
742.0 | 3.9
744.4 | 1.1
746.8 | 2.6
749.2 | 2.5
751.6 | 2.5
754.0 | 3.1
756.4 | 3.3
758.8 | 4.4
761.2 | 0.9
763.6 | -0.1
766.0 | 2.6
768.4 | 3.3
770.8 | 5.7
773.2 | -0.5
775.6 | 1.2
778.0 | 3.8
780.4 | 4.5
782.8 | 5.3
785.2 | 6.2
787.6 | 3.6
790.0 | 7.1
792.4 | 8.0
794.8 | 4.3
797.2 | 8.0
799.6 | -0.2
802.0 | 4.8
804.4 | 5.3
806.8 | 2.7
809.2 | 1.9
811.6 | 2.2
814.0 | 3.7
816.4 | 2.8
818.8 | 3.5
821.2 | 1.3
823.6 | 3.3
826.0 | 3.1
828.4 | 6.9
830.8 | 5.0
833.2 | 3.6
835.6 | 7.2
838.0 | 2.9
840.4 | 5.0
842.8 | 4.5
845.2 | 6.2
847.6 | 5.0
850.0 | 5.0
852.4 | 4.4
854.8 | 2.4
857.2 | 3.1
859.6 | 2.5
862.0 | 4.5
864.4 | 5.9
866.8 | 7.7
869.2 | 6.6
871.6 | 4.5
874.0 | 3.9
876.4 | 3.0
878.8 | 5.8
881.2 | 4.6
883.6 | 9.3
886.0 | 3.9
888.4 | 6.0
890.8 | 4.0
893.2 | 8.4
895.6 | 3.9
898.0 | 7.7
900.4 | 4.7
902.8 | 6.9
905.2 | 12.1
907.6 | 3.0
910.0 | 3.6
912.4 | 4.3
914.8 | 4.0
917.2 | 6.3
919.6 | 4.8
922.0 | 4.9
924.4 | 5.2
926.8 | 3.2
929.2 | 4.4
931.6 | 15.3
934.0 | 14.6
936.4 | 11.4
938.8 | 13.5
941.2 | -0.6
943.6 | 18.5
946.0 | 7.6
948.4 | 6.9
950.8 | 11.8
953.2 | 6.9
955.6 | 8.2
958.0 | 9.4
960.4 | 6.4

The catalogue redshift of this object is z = 1.425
